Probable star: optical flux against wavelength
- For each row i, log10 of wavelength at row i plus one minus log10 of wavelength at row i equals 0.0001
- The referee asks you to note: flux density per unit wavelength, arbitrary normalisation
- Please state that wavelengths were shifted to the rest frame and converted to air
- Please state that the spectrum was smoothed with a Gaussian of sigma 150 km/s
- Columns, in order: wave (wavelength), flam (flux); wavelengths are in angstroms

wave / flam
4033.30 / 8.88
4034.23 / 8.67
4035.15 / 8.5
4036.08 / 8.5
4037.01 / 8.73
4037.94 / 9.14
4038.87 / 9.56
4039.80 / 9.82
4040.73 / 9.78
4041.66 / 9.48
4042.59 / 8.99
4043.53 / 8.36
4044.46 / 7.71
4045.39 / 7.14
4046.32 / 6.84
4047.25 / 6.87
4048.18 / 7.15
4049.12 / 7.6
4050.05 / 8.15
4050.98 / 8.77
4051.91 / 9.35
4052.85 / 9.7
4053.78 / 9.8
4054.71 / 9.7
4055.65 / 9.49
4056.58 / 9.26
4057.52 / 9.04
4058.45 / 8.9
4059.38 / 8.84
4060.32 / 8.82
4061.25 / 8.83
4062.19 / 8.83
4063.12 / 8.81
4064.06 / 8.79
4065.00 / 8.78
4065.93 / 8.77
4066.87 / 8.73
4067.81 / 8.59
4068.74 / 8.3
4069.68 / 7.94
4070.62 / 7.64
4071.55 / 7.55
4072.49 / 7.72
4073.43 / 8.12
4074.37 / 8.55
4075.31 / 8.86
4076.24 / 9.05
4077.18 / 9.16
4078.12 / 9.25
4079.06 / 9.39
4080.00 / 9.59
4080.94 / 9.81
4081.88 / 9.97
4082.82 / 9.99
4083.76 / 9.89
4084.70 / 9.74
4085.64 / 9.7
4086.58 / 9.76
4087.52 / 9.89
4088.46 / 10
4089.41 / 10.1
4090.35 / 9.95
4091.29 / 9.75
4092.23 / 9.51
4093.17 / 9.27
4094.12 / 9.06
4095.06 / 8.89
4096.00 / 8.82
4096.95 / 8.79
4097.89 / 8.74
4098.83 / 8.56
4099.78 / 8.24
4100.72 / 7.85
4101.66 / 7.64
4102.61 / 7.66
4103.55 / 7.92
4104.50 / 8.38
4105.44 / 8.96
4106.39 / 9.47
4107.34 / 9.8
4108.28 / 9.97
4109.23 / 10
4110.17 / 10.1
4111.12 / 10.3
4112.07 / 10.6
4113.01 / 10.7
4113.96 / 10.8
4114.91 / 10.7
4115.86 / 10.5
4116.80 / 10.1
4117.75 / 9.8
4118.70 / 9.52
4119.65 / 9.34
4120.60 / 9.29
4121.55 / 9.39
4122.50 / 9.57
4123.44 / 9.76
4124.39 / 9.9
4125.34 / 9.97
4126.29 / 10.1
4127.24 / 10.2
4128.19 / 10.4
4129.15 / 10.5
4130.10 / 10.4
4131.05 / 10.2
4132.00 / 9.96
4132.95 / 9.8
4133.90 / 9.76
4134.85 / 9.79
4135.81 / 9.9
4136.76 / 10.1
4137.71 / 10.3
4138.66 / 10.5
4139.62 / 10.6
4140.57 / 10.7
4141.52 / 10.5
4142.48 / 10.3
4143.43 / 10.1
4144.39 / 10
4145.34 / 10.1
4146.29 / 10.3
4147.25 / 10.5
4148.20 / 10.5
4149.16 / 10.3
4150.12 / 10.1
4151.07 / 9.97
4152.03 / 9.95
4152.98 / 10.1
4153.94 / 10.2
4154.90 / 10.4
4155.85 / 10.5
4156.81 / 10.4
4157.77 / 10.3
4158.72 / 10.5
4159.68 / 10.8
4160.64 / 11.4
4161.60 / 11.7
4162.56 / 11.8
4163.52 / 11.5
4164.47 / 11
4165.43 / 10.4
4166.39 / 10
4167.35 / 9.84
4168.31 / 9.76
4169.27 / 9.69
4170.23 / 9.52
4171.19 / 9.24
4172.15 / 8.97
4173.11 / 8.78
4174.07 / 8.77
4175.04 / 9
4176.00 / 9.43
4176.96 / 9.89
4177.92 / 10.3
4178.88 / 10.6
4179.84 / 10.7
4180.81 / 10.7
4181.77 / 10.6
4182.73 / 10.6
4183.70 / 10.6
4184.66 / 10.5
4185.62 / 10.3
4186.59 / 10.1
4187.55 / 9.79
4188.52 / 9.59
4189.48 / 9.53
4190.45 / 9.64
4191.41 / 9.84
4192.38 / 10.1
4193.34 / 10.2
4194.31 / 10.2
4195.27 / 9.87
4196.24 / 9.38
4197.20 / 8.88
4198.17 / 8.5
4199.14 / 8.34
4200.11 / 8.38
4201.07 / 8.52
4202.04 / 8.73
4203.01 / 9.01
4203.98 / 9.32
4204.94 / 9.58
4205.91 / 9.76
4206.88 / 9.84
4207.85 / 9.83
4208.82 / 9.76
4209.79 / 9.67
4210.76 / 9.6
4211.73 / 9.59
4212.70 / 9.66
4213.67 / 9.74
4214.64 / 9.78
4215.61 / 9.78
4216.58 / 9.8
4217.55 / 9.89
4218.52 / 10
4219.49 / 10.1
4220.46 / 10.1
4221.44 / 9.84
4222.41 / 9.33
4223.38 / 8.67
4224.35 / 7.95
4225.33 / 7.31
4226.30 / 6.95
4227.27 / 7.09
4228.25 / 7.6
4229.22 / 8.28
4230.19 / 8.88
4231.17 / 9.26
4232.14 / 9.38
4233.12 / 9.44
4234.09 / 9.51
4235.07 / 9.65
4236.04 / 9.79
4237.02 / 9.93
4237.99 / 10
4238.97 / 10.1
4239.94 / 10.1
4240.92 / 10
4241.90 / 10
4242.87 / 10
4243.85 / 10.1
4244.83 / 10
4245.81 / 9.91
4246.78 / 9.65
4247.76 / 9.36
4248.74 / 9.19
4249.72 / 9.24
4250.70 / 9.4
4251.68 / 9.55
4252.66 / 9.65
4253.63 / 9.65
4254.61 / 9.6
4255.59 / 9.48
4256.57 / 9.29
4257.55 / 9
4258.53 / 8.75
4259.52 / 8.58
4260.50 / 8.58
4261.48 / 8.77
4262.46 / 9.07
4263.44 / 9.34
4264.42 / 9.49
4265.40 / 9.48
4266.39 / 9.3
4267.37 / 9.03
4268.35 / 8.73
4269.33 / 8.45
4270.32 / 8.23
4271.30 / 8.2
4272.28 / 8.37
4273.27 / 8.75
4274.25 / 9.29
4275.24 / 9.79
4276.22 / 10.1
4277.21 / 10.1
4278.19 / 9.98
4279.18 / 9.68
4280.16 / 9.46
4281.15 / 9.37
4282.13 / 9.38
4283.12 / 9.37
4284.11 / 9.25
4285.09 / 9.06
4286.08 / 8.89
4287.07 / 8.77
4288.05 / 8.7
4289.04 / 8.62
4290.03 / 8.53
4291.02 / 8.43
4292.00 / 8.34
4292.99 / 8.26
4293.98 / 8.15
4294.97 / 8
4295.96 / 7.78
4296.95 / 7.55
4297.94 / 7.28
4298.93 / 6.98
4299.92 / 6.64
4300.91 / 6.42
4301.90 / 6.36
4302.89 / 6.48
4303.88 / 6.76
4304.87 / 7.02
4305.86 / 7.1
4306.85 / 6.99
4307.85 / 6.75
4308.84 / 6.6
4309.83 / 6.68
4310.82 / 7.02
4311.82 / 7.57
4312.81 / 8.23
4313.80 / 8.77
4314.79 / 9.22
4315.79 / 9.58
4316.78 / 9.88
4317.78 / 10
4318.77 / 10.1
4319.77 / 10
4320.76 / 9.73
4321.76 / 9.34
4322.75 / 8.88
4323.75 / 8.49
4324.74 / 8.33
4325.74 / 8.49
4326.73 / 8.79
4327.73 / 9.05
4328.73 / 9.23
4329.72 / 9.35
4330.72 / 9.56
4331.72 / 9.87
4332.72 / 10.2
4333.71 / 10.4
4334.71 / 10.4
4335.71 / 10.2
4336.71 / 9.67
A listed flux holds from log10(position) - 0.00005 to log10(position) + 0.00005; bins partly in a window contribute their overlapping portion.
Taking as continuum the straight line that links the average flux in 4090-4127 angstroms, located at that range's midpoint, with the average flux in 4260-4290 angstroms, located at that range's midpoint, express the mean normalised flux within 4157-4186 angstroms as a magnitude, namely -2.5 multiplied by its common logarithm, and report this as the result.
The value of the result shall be -0.10 mag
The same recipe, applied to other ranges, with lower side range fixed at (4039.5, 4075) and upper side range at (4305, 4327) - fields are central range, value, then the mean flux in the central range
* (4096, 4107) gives 0.016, 8.41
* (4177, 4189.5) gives -0.209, 10.3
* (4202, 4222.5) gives -0.143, 9.69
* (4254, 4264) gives -0.071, 9.05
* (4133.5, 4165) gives -0.222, 10.5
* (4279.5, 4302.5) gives 0.028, 8.25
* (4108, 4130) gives -0.180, 10.1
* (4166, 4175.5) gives -0.101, 9.34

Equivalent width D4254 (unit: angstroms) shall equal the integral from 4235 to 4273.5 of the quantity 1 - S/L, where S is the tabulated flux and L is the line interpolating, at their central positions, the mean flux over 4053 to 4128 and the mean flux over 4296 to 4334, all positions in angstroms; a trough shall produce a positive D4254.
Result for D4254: -3.5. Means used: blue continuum 9.27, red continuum 8.29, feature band 9.34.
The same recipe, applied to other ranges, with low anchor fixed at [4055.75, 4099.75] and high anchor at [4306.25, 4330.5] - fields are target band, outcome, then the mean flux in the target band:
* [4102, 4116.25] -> -1.1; 9.69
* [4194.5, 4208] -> -0.5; 9.15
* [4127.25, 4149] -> -3.1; 10.2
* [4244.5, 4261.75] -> -1.1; 9.31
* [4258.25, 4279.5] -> -0.9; 9.09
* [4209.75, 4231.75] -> -0.7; 9.07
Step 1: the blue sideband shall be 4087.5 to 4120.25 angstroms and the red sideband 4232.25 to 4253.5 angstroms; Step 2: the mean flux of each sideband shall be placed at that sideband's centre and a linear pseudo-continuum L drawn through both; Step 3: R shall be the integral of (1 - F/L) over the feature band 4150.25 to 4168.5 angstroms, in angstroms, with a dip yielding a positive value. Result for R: -1.9 angstroms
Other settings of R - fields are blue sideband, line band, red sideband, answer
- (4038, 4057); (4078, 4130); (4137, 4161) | 0.26 angstroms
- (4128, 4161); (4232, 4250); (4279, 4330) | -1.31 angstroms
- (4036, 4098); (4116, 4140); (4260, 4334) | -3.04 angstroms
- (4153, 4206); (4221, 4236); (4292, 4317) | 0.56 angstroms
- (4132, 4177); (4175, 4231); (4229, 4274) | 1.58 angstroms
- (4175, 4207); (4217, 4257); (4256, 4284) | 0.14 angstroms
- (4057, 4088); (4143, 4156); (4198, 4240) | -1.58 angstroms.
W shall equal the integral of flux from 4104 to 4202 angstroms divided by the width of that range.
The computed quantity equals 10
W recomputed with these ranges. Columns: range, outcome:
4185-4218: 9.55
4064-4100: 9.07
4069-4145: 9.54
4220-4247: 9.24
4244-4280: 9.26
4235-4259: 9.66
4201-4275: 9.28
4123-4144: 10.2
